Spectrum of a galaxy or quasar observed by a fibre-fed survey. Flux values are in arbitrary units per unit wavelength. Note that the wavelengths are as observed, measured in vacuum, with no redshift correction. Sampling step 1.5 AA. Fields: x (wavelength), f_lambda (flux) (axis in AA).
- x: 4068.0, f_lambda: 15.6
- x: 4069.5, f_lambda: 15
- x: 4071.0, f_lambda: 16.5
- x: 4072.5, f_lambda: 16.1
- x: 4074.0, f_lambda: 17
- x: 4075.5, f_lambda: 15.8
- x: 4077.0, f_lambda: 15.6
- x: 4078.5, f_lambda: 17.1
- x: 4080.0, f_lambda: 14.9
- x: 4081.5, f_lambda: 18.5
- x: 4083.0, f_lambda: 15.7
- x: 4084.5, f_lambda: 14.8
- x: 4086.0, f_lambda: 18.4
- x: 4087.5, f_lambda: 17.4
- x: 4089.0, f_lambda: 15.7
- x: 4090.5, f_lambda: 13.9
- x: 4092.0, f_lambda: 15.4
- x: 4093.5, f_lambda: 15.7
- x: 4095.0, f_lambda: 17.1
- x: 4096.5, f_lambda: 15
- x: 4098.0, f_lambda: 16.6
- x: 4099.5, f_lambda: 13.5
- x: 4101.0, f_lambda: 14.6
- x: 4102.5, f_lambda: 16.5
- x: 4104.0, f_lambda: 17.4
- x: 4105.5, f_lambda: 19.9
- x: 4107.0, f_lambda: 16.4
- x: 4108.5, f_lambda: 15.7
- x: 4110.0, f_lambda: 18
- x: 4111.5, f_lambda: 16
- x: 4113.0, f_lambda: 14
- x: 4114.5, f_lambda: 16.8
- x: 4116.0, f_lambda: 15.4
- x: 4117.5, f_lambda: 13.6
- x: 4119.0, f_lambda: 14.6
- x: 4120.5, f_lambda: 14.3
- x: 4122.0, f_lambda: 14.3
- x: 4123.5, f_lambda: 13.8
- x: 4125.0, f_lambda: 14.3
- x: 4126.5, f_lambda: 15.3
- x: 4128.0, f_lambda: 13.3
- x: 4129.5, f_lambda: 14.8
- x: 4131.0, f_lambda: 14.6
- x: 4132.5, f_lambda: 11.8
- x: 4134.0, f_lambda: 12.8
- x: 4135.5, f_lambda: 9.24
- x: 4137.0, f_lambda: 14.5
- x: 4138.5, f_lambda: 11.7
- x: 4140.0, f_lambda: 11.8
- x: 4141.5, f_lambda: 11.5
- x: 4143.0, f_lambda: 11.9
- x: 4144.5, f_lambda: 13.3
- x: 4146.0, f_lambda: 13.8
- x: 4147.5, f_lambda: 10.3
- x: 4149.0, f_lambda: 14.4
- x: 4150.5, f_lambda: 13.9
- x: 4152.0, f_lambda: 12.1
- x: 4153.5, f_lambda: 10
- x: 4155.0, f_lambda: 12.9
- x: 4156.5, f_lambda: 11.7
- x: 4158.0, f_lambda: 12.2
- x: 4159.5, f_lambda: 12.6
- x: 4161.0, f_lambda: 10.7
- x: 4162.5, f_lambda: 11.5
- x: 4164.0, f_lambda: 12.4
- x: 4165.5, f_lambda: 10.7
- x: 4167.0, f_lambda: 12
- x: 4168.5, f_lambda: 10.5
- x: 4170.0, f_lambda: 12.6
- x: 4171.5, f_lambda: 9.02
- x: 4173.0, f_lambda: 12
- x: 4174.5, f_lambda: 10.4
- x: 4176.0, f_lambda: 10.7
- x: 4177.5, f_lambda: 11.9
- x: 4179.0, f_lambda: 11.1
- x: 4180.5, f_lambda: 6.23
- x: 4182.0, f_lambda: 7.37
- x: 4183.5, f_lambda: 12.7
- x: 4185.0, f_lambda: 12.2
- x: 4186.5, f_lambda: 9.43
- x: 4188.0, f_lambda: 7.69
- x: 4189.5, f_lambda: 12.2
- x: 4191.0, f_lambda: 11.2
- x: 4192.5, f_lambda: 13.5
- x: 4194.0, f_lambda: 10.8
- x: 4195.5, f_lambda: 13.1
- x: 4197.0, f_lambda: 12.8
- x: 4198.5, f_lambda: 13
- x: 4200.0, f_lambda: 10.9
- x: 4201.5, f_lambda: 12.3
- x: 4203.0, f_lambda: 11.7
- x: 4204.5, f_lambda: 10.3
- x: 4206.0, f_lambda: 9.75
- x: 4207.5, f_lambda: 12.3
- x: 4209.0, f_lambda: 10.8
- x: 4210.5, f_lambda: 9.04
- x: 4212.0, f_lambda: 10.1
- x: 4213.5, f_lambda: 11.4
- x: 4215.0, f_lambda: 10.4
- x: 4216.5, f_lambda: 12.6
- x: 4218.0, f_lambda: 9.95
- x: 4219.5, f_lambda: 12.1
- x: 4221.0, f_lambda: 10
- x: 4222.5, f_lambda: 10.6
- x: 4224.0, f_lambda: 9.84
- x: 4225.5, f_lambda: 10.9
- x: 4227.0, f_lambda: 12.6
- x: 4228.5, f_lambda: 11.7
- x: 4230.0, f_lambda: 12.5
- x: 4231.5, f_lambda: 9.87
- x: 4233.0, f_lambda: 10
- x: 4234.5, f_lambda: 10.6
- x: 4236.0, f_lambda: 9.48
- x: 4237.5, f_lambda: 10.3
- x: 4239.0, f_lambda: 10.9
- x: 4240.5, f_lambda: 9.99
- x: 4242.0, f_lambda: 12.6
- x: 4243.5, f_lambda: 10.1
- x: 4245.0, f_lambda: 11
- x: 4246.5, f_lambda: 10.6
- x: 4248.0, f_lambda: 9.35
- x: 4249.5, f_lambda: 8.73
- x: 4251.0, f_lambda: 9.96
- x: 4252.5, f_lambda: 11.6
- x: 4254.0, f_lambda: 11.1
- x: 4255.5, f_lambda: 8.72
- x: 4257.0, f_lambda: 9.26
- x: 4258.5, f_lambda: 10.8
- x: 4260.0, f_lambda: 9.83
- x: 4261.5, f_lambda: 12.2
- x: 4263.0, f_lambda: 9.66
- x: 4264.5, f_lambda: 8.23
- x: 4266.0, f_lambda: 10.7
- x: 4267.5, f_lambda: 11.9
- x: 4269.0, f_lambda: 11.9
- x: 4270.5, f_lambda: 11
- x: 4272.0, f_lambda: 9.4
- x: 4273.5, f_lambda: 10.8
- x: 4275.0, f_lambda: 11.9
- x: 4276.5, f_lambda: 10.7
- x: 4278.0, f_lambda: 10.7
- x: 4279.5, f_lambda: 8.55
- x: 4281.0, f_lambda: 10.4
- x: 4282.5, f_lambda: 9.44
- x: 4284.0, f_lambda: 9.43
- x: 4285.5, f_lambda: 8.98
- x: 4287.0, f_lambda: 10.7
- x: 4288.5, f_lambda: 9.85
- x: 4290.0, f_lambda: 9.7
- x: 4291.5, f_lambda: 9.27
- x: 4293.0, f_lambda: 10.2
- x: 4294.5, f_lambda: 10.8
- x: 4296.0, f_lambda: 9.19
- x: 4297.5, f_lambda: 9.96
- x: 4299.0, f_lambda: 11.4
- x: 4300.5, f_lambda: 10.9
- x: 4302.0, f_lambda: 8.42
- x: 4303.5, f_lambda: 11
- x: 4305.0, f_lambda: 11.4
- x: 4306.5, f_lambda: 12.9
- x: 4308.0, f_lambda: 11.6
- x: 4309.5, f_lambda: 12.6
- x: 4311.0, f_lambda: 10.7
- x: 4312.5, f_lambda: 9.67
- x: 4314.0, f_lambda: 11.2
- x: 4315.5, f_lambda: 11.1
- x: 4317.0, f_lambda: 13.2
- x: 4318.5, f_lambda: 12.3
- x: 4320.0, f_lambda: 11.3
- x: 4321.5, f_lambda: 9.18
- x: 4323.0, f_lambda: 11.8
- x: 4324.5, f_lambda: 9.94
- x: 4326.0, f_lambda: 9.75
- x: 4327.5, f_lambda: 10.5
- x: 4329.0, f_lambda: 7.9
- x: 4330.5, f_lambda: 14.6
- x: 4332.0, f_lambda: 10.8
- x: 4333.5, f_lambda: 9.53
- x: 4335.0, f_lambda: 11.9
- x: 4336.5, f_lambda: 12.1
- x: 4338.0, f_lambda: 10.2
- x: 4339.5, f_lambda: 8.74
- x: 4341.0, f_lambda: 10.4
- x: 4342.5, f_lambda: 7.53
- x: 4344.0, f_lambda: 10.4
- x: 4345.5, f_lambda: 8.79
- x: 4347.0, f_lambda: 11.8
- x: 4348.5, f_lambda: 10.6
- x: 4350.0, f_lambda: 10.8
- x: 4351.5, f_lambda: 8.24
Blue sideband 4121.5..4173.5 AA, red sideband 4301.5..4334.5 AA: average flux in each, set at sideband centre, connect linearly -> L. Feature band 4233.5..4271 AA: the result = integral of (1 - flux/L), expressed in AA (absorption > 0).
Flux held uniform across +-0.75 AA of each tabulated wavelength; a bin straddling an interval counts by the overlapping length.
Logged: 3.65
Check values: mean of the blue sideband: 12.4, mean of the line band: 10.4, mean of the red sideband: 11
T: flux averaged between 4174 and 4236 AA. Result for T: 10.9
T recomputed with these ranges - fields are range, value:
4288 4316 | 10.6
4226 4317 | 10.5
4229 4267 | 10.3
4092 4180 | 13.4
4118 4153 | 13.1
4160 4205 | 11.1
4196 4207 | 11.6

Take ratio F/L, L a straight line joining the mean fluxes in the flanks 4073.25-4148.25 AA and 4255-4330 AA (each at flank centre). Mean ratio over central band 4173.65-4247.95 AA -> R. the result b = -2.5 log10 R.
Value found 0.15 mag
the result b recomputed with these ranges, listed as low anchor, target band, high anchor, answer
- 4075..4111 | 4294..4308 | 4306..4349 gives 0.07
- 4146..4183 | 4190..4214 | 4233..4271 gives -0.05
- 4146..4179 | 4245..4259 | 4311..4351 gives 0.11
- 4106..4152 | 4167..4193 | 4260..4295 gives 0.19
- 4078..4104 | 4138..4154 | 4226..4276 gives 0.15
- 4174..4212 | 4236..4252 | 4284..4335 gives 0.05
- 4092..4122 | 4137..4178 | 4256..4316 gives 0.20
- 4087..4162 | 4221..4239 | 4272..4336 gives 0.13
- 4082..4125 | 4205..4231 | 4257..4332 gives 0.15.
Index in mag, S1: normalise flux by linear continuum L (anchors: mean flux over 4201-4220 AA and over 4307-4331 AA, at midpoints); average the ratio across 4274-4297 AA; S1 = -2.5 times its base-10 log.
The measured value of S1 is 0.11 mag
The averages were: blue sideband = 10.9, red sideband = 11.1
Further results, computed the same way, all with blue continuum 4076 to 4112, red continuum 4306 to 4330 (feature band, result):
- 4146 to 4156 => 0.20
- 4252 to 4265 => 0.22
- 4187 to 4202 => 0.19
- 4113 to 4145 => 0.14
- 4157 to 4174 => 0.26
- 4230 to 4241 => 0.24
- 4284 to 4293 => 0.20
